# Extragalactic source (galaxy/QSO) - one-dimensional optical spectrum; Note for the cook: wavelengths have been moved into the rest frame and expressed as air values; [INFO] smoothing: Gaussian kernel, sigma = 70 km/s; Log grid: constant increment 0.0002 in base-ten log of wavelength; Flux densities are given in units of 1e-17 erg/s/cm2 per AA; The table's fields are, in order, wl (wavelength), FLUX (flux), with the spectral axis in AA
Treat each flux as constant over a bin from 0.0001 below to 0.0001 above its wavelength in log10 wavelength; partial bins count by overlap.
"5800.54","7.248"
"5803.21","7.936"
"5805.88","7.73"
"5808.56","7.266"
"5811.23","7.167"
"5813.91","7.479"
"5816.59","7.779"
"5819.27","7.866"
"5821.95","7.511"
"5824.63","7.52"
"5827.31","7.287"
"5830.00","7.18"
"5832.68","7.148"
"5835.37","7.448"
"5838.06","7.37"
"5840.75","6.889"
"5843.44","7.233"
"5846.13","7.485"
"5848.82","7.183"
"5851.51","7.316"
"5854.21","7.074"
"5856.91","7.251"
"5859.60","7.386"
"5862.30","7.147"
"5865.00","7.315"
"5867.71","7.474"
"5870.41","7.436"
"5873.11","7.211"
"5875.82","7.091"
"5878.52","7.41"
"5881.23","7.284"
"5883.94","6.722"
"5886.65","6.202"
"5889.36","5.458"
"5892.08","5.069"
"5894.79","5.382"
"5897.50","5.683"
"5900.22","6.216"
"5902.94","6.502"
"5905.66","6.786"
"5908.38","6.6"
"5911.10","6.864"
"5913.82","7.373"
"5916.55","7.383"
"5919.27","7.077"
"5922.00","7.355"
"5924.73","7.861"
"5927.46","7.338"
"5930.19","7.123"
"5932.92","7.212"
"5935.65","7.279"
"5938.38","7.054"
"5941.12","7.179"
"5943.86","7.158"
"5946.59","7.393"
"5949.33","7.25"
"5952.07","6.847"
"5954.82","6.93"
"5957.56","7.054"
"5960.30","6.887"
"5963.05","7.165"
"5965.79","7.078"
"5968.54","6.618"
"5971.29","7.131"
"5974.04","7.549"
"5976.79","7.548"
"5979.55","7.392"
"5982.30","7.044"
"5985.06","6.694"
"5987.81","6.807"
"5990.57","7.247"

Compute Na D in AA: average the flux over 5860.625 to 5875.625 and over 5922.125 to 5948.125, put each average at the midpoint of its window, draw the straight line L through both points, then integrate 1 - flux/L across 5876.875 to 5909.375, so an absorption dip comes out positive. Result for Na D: 4.5 AA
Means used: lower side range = 7.3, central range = 6.28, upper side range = 7.29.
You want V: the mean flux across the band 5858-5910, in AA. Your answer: 6.65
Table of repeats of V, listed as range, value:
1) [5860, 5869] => 7.31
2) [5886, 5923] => 6.42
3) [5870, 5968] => 6.88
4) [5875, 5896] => 6.31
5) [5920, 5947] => 7.29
